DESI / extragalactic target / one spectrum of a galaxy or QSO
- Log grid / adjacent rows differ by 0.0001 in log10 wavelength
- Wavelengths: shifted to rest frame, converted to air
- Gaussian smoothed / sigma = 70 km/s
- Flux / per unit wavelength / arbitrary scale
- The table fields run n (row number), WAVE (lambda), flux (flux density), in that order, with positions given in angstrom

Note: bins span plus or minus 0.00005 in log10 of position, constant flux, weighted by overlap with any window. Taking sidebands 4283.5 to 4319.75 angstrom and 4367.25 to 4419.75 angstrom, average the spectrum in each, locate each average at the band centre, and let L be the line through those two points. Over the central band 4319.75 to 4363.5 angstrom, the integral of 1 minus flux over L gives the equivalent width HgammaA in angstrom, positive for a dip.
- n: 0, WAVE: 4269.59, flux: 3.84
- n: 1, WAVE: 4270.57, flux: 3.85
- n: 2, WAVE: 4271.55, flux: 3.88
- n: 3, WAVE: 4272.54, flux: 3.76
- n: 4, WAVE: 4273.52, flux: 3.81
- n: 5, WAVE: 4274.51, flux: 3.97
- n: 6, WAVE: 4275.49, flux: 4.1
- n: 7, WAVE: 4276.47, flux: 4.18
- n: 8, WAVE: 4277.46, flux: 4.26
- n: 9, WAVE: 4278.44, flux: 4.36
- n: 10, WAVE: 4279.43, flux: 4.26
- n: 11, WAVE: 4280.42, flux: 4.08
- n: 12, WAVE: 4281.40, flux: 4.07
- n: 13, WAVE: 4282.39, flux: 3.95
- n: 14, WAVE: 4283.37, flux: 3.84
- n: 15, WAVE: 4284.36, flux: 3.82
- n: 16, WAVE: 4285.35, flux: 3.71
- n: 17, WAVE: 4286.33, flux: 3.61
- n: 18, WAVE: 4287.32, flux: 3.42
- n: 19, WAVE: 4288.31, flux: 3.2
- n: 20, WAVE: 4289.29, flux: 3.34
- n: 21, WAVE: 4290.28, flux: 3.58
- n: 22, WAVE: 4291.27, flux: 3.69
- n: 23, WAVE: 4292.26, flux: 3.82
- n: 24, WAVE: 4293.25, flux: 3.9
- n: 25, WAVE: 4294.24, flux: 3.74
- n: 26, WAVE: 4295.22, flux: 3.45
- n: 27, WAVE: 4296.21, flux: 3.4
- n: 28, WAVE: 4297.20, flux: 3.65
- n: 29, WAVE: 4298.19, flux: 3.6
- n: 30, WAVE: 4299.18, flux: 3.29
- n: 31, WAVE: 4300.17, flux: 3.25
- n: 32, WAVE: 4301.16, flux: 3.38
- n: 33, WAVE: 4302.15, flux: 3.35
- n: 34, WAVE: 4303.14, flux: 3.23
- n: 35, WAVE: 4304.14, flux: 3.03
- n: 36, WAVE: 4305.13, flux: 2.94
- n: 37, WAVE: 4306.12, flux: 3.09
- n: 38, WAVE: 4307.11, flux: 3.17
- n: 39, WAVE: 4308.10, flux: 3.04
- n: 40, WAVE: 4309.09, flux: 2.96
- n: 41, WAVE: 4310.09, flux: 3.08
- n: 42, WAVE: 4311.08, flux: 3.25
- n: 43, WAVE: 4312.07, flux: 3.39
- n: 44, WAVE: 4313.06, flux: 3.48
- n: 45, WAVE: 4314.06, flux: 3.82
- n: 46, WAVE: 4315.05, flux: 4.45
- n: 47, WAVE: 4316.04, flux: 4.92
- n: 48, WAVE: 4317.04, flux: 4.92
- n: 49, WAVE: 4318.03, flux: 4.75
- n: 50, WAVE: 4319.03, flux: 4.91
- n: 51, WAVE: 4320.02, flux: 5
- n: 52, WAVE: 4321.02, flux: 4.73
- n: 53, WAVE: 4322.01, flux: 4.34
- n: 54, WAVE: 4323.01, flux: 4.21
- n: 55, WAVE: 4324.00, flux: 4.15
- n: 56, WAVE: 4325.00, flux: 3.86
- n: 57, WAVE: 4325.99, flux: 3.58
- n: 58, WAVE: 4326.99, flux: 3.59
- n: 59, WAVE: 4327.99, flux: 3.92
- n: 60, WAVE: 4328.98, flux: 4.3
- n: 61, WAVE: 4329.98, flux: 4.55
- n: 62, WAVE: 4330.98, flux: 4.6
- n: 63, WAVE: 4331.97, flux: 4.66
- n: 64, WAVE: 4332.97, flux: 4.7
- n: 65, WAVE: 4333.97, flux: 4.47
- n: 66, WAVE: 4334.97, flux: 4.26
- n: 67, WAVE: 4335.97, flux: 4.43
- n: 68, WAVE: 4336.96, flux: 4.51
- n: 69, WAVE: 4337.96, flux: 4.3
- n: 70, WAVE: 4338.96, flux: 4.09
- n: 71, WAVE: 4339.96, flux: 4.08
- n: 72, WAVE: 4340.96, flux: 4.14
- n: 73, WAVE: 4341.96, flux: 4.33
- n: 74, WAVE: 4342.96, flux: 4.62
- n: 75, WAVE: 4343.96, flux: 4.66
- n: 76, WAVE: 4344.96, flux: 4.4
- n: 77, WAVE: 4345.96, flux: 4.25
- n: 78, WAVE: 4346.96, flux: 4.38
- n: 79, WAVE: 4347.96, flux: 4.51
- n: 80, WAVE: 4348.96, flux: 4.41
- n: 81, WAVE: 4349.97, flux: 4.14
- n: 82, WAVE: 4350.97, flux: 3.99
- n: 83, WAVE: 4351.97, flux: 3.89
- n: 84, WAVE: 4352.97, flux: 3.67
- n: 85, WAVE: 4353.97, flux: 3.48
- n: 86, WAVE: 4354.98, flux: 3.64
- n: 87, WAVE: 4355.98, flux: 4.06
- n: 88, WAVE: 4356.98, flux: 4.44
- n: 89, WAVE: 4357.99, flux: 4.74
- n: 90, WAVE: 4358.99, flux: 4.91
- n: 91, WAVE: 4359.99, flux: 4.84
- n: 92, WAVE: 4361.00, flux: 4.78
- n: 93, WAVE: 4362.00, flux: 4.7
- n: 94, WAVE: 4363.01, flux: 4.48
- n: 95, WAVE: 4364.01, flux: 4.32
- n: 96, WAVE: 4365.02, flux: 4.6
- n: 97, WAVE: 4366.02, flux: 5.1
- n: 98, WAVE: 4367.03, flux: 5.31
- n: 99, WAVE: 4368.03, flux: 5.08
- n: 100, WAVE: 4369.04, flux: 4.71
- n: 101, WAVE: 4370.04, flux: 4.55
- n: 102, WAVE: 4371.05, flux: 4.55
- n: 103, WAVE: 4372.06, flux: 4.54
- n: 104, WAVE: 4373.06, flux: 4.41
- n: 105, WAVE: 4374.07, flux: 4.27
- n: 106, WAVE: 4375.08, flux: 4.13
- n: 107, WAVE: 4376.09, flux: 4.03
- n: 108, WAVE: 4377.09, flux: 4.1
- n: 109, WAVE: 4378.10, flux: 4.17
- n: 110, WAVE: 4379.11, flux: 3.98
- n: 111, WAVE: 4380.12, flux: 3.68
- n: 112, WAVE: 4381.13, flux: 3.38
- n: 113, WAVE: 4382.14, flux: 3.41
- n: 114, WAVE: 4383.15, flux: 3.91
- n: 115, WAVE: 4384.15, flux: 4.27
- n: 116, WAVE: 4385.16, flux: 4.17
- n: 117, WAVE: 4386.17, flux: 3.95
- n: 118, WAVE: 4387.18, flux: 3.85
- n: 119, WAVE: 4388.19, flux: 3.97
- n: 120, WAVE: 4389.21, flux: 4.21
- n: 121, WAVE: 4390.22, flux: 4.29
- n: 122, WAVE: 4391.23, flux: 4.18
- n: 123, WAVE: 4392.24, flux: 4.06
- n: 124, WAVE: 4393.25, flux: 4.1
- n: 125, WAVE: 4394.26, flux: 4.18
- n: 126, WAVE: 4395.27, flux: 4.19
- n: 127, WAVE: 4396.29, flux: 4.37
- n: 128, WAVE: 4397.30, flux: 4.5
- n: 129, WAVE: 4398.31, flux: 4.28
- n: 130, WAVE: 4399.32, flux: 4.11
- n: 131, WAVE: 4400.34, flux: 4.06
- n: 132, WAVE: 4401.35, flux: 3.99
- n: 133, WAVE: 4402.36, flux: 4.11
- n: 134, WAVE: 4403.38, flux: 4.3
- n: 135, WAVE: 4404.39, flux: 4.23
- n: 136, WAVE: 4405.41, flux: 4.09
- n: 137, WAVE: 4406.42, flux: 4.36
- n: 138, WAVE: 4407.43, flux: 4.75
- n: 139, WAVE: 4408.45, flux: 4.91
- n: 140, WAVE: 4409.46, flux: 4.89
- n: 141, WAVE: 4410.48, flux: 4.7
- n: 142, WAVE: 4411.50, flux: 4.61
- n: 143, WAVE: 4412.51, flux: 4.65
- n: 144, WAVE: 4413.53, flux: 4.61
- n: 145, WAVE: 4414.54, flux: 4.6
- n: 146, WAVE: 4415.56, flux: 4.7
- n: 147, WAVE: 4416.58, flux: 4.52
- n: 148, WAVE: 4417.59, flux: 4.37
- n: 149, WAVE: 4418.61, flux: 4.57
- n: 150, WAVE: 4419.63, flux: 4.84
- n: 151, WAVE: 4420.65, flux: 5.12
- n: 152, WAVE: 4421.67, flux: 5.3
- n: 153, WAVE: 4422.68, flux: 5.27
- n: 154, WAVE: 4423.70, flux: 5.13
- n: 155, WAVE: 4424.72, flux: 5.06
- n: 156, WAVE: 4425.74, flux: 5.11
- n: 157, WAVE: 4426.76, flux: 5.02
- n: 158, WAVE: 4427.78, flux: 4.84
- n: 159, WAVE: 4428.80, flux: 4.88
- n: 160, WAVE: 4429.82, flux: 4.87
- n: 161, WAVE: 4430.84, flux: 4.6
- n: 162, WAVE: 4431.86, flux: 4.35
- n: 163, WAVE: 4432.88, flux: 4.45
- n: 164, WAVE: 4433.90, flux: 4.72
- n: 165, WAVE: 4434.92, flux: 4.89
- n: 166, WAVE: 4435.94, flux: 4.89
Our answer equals -4.5 angstrom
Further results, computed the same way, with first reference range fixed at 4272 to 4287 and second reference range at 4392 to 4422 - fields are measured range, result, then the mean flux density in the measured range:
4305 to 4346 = 0.3 angstrom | 4.13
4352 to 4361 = 0.1 angstrom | 4.24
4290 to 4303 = 1.6 angstrom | 3.54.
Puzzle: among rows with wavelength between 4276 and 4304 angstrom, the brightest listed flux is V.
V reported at 4.36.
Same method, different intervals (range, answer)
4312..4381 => 5.31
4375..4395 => 4.29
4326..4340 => 4.7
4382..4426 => 5.3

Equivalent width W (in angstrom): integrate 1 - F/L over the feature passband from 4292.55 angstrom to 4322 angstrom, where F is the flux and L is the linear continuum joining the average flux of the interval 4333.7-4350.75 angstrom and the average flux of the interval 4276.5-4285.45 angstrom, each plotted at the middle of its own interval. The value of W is 3.4 angstrom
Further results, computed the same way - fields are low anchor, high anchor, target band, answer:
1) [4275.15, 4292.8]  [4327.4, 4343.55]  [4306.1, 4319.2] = 1.1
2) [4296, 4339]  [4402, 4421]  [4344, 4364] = -0.6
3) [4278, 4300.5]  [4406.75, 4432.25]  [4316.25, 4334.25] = -1.8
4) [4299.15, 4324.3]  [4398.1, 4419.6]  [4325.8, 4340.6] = -1.3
